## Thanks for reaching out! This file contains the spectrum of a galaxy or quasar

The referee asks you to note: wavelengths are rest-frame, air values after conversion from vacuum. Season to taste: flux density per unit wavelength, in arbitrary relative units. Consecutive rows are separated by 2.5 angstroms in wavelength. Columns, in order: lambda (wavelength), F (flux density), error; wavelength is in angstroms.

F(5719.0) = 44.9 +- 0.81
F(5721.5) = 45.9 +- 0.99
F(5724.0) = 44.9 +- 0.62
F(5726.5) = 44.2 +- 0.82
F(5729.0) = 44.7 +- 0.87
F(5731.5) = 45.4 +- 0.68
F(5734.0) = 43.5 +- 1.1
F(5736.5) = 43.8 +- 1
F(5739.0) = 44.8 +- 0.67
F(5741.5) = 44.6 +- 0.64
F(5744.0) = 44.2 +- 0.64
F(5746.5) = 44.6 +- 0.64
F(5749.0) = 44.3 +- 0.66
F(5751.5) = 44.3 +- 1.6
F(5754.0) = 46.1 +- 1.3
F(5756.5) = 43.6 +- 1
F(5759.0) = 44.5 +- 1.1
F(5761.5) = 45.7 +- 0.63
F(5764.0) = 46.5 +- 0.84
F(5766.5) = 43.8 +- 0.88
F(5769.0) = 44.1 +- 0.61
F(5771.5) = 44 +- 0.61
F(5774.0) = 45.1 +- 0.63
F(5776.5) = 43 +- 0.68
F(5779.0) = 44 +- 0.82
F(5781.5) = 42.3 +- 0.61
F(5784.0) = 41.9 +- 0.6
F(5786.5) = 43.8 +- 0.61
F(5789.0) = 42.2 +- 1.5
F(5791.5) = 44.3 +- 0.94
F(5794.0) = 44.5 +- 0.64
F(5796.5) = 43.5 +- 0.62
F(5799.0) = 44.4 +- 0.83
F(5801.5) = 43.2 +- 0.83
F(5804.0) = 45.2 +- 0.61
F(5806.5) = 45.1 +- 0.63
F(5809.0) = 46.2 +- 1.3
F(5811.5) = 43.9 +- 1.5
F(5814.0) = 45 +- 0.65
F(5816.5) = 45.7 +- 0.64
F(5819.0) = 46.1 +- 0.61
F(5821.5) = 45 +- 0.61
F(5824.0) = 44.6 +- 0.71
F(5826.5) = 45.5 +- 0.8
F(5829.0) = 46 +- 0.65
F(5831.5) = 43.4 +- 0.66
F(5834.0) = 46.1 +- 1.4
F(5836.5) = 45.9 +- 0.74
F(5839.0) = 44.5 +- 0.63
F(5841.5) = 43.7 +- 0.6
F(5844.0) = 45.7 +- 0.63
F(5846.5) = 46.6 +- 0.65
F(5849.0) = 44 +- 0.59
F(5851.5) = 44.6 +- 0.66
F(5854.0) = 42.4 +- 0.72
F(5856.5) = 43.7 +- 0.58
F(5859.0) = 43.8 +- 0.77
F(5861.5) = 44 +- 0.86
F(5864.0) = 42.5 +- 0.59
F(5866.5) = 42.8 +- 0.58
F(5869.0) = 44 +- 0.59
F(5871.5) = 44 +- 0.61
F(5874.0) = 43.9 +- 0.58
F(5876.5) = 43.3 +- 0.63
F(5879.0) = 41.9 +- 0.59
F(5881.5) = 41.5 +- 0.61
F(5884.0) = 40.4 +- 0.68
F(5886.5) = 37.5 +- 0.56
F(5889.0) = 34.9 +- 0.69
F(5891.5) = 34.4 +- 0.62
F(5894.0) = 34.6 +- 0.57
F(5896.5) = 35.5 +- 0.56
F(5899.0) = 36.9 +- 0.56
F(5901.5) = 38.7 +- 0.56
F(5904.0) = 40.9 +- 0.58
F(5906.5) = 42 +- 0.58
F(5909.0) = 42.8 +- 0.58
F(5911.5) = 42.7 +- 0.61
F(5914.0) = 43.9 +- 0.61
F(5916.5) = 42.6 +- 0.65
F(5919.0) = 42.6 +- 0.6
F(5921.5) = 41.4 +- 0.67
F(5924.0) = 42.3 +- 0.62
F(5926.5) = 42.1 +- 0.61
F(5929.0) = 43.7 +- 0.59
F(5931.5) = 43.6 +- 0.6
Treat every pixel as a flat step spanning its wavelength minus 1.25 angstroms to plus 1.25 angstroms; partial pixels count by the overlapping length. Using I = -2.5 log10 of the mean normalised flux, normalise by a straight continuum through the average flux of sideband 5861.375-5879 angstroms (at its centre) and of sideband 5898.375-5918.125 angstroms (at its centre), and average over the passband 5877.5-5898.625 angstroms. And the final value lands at 0.13 mag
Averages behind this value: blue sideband 43.4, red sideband 41.5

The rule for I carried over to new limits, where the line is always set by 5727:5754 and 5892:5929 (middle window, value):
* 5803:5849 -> -0.07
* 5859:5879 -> -0.05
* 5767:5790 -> 0.01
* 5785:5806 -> -0.02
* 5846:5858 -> -0.05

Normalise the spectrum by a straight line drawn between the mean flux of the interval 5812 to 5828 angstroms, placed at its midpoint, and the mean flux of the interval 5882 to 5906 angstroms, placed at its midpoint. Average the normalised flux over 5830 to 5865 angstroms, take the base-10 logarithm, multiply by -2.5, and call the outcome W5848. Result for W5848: -0.05 mag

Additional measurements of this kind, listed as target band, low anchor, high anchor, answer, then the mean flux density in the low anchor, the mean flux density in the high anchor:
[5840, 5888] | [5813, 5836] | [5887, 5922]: -0.018 mag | 45.3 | 39.5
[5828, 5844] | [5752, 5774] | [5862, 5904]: -0.079 mag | 44.8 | 39.9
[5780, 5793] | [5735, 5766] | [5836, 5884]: 0.036 mag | 44.7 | 43.7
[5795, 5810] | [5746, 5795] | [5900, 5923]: -0.024 mag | 44.1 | 41.9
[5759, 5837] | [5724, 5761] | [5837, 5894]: -0.024 mag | 44.5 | 42.3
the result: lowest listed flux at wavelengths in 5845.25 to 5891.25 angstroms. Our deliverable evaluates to 34.9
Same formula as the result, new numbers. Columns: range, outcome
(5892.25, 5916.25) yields 34.6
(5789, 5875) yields 42.2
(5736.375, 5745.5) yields 43.8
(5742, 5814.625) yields 41.9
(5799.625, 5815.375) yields 43.2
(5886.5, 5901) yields 34.4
